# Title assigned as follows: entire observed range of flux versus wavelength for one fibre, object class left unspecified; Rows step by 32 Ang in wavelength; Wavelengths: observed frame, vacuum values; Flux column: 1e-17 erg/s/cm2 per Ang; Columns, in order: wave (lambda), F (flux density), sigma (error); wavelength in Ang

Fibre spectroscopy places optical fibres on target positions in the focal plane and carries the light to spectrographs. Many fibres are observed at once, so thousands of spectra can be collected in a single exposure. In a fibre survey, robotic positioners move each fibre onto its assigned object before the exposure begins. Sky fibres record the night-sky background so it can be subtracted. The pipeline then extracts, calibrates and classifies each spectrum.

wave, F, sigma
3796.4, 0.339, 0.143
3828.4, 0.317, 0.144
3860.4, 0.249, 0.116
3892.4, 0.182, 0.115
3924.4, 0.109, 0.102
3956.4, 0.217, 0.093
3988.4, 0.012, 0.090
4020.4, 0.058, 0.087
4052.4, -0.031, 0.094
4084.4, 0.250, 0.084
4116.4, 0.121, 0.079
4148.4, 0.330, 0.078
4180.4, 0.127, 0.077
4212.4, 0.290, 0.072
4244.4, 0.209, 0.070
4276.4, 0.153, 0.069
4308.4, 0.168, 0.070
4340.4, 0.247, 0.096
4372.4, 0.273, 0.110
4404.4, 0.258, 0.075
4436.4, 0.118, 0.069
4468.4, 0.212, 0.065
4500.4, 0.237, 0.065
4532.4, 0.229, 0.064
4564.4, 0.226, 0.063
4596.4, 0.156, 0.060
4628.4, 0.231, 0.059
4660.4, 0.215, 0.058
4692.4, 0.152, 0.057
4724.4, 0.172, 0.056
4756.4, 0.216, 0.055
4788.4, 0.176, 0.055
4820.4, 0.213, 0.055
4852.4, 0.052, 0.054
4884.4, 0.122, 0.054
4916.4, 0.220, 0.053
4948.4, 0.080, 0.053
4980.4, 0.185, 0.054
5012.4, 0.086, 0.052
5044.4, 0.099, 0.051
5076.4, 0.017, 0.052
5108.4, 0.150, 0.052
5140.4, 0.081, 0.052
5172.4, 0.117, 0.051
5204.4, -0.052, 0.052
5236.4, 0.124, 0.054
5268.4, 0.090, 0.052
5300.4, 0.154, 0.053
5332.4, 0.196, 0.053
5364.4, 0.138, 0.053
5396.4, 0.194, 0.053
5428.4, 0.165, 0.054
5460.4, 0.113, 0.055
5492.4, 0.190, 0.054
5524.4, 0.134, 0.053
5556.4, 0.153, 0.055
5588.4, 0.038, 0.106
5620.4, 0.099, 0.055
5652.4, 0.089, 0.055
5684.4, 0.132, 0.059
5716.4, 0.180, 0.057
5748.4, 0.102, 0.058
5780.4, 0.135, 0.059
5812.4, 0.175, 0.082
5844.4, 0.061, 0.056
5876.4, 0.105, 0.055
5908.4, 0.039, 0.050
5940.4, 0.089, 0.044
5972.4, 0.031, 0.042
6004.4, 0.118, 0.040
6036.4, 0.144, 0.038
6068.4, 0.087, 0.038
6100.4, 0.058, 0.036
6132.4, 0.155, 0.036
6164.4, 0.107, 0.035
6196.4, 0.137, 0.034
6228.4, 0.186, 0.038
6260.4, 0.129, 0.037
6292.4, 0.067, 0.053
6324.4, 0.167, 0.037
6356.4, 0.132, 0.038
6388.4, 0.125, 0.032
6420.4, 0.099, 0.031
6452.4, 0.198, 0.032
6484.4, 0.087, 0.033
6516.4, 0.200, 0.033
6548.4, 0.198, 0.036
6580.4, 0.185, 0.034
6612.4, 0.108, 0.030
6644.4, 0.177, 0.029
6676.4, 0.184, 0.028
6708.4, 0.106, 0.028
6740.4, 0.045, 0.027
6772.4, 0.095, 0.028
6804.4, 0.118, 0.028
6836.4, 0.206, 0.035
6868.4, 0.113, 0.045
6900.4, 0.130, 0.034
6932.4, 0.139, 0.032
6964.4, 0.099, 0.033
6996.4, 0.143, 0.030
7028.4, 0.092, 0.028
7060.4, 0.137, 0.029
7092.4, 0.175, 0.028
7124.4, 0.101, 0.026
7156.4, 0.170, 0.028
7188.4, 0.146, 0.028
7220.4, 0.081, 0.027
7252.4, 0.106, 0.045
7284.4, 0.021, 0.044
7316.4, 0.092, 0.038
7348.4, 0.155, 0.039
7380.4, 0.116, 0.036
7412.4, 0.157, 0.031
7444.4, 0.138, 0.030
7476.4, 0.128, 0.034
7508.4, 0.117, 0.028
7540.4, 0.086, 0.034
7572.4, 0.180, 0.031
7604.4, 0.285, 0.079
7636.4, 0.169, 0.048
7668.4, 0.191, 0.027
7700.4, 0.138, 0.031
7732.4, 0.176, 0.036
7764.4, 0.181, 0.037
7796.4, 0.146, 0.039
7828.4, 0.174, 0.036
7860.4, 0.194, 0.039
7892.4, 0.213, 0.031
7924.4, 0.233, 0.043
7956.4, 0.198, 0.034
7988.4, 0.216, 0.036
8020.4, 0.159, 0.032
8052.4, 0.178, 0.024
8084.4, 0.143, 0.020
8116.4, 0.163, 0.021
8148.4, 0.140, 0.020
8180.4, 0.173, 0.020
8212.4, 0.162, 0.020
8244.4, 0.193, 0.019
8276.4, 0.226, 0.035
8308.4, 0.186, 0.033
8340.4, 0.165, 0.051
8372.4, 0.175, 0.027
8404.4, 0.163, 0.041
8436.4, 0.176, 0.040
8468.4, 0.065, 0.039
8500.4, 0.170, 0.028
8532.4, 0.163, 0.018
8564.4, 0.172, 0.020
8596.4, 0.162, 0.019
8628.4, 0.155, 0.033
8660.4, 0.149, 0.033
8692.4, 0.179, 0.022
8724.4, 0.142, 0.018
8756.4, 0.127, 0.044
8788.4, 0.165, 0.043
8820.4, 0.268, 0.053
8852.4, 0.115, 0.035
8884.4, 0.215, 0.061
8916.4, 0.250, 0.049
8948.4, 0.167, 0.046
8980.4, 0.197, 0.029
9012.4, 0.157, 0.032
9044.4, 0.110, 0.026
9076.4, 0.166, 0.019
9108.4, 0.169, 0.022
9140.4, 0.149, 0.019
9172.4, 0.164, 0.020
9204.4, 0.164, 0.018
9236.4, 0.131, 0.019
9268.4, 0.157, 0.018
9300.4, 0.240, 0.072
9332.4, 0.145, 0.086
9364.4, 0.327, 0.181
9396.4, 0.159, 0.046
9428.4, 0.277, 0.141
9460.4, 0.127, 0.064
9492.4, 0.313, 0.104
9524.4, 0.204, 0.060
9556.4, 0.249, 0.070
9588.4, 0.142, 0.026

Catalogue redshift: 1.608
